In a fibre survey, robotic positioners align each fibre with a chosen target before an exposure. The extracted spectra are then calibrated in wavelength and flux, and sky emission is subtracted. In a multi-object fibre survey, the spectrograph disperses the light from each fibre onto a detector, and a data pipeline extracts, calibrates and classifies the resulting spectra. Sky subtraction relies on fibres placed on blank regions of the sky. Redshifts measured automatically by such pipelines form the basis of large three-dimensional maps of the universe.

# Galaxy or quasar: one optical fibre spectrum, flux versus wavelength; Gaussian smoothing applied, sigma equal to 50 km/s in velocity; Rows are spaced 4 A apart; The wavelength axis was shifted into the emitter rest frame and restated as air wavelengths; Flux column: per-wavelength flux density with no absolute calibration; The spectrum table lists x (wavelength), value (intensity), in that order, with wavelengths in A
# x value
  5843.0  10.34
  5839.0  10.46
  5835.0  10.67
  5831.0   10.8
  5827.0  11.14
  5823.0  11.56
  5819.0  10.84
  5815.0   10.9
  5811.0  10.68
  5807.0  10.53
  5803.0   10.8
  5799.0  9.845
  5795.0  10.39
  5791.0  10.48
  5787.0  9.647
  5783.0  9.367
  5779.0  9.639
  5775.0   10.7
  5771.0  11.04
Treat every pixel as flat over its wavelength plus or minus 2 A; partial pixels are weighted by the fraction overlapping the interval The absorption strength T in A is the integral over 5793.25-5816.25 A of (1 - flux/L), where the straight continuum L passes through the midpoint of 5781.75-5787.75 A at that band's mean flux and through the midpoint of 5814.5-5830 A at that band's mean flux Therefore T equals -0.3 A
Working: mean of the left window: 9.5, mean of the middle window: 10.5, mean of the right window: 11.1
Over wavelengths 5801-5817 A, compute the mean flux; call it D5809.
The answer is 10.7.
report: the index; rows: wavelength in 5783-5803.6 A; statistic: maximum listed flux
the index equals 10.8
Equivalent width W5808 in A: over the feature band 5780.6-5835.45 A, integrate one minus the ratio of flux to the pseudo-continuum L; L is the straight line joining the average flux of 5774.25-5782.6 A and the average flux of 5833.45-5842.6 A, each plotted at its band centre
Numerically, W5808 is -1.6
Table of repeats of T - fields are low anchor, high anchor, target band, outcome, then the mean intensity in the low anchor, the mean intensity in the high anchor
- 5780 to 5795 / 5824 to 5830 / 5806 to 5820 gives -0.1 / 9.89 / 11.2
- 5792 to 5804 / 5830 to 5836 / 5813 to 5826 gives -0.6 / 10.3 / 10.7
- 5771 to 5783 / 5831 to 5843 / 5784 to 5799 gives 0.3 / 10.2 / 10.6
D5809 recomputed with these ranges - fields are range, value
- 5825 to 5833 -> 11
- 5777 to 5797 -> 9.9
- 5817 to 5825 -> 11.2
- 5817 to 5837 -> 11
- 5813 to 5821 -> 10.9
